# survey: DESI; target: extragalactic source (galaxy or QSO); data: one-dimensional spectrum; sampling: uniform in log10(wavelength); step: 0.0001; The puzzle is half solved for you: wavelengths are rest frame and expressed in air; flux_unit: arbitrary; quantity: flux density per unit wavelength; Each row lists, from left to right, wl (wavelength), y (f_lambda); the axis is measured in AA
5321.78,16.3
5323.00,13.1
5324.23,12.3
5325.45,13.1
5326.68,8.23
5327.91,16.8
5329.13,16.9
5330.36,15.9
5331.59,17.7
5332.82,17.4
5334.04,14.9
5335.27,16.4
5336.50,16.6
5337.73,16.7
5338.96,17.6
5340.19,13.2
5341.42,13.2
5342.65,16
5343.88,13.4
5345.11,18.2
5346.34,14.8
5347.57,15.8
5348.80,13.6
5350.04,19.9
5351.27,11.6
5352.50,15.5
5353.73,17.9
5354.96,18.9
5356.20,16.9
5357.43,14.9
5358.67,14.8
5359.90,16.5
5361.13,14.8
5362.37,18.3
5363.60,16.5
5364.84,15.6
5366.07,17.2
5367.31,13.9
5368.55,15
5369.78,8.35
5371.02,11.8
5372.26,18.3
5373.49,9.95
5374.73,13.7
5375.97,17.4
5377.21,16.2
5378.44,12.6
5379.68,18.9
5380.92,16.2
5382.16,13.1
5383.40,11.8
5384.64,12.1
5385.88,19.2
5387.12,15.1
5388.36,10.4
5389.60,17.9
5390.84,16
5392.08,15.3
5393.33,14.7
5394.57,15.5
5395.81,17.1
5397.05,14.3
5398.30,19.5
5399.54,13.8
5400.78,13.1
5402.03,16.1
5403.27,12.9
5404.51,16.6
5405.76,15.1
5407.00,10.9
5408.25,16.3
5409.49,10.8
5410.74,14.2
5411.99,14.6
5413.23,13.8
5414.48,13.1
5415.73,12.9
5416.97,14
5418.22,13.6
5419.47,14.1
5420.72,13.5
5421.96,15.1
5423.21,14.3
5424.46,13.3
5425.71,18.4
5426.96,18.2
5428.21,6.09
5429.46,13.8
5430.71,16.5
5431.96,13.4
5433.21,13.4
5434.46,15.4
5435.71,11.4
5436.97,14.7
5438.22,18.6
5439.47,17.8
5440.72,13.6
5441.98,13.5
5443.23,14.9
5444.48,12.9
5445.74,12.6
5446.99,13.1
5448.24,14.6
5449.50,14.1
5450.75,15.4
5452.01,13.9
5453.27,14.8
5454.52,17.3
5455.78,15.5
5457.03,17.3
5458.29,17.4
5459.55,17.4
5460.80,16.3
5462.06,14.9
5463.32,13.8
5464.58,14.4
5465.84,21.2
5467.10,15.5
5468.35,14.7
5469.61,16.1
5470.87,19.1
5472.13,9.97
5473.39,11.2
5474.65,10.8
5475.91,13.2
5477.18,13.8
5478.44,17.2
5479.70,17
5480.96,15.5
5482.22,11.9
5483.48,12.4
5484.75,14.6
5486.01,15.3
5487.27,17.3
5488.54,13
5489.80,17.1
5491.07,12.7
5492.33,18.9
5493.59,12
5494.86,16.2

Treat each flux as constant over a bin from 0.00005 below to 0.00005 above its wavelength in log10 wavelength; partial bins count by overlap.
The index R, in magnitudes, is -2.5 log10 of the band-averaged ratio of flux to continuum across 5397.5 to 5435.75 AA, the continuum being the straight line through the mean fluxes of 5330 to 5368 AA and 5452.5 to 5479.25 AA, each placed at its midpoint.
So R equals 0.10 mag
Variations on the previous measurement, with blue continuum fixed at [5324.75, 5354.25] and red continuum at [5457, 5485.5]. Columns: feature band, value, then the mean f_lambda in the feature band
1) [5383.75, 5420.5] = 0.05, 14.6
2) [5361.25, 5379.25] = 0.05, 14.7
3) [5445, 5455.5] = 0.04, 14.5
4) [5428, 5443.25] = 0.06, 14.3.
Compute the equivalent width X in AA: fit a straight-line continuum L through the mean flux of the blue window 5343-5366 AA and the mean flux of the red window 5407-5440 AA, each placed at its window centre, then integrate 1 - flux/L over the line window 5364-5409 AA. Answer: 1.2 AA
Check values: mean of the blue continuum 16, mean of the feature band 14.8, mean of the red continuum 14.2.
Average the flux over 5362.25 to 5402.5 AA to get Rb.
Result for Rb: 15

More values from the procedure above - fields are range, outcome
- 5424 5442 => 14.6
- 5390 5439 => 14.5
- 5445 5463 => 15.3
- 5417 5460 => 14.7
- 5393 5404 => 15.3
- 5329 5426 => 15.1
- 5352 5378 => 15.3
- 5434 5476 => 14.9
